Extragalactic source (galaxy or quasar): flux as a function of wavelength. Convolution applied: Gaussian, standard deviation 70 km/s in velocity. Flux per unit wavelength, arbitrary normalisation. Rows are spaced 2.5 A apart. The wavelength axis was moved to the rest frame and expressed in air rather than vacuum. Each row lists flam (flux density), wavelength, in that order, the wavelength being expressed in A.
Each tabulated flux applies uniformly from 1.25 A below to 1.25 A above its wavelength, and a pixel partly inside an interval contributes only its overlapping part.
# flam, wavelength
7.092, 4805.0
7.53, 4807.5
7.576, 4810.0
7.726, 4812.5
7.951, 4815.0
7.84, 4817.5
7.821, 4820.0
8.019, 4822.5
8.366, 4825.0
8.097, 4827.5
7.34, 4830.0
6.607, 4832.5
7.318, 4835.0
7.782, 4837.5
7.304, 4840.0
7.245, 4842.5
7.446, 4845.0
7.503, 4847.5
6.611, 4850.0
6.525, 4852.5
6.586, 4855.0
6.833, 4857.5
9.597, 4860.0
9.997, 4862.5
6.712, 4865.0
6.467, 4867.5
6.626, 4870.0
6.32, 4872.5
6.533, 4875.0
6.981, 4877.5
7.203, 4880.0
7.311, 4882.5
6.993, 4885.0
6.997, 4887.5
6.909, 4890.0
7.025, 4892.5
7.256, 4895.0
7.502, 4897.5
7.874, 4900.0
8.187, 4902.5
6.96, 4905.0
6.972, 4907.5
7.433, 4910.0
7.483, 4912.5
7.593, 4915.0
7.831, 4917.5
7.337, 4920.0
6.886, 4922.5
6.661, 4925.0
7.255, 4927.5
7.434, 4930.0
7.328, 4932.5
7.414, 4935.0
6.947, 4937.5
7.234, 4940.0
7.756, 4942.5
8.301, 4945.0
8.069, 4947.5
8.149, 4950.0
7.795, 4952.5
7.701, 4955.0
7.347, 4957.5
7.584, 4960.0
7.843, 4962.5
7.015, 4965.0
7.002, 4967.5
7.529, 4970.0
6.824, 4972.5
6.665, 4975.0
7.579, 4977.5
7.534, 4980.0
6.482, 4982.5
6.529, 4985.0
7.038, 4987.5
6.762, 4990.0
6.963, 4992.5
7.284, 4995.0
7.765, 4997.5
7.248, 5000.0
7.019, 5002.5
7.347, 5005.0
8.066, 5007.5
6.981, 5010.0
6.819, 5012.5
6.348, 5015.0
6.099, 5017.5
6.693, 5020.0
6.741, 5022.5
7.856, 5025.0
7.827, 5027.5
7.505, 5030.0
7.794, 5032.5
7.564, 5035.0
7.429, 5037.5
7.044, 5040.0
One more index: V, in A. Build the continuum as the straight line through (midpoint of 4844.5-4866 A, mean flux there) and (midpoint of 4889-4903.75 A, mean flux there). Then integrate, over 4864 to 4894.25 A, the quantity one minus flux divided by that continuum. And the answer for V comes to 2.6 A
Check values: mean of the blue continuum 7.55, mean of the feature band 6.85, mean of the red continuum 7.47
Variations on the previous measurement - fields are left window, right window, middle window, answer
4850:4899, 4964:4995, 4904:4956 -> -2.8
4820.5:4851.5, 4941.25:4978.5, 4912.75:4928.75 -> 0.5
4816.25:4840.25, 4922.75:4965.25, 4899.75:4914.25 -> 0.2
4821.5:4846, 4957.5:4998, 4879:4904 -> 0.2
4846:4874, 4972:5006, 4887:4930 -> -0.8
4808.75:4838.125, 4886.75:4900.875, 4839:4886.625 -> 1.6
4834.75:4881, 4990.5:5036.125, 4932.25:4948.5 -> -0.8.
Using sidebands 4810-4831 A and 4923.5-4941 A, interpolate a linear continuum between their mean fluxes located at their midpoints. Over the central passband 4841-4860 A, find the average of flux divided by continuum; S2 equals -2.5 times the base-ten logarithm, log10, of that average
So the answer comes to 0.08 mag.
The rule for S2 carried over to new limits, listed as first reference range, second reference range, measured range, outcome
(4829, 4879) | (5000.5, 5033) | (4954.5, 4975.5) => -0.02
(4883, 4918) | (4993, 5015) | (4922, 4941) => 0.02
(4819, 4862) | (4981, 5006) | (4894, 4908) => -0.02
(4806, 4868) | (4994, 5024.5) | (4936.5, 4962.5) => -0.07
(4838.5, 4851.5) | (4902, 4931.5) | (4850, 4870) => -0.03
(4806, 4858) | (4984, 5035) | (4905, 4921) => -0.01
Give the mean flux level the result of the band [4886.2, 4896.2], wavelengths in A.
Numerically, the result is 7.05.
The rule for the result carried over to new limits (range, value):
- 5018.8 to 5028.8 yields 7.28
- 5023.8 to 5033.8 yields 7.74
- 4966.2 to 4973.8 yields 7.11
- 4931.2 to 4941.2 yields 7.23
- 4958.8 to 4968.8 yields 7.36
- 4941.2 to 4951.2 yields 8.06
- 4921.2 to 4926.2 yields 6.78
